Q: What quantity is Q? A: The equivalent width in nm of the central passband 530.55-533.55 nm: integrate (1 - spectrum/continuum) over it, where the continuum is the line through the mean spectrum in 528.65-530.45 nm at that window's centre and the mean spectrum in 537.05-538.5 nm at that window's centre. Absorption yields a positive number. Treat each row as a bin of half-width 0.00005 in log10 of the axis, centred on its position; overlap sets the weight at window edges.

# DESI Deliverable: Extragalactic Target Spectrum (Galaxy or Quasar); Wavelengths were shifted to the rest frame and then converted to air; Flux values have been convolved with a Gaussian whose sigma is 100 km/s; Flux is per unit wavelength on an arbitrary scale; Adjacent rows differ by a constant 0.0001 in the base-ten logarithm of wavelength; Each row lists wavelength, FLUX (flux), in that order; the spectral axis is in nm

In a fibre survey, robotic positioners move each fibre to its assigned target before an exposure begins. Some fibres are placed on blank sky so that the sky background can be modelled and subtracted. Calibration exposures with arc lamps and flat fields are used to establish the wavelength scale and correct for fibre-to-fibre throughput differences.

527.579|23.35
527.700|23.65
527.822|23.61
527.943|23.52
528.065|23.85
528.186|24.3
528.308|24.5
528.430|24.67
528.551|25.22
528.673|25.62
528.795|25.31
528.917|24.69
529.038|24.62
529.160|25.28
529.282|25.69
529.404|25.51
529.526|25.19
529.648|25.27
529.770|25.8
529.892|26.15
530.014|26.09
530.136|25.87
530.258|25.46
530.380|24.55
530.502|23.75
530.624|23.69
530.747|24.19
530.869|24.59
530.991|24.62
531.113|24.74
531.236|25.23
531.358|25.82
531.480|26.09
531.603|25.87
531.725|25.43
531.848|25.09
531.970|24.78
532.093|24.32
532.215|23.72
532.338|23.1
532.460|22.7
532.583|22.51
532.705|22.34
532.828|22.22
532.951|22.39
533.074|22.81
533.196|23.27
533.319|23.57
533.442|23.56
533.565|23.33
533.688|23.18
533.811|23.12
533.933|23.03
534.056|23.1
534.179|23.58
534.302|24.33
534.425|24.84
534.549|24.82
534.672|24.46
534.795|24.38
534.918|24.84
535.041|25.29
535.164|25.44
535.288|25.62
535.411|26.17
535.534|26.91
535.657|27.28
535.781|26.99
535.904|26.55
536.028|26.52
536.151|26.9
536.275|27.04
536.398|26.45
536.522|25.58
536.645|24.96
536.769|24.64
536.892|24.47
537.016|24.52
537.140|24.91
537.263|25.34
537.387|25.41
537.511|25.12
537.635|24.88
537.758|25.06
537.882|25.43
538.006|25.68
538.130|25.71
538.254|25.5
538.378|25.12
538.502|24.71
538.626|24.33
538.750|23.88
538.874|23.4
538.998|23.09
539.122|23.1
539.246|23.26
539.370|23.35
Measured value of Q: 0.16 nm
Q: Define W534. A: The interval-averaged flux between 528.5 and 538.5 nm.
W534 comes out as 24.9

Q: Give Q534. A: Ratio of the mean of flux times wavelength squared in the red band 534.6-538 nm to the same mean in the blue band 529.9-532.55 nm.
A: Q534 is 1.05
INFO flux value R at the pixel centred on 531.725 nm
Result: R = 25.43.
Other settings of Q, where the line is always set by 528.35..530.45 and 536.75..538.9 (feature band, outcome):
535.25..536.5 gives -0.080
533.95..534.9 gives 0.034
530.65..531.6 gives 0.008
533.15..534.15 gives 0.074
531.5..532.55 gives 0.034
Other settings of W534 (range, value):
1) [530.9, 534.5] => 23.9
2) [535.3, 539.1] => 25.4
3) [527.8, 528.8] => 24.5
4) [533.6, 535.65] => 24.6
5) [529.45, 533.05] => 24.5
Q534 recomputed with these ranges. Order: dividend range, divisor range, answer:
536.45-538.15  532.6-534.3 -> 1.10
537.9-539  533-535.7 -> 1.03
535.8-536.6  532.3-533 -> 1.19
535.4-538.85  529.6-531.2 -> 1.05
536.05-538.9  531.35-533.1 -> 1.08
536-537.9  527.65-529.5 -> 1.06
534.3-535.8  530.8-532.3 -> 1.03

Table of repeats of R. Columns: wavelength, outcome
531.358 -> 25.82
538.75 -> 23.88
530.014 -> 26.09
